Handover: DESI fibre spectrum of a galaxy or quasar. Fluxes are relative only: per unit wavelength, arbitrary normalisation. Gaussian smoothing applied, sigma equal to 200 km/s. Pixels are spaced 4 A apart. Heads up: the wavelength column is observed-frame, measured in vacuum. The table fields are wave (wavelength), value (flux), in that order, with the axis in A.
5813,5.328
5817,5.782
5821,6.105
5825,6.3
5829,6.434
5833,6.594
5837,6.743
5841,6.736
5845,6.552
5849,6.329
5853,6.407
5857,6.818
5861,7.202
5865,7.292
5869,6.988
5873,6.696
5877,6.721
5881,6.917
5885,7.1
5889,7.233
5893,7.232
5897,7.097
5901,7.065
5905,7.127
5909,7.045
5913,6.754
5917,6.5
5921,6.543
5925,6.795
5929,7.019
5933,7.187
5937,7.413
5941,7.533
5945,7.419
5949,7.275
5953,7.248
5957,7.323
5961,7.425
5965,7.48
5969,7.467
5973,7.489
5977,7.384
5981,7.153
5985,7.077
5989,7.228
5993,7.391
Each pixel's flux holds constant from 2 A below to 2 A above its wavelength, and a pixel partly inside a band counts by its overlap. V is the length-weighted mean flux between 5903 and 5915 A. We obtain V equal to 6.98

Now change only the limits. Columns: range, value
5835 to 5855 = 6.55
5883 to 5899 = 7.17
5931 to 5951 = 7.37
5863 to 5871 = 7.14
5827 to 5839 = 6.59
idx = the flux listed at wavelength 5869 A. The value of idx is 6.988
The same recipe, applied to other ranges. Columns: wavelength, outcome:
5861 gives 7.202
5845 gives 6.552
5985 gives 7.077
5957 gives 7.323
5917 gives 6.5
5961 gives 7.425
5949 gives 7.275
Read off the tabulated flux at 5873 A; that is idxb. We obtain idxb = 6.696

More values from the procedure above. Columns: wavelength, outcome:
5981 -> 7.153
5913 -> 6.754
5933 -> 7.187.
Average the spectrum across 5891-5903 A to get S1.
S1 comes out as 7.13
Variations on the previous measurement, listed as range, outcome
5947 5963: 7.32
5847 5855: 6.37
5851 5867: 6.93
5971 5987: 7.28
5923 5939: 7.1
